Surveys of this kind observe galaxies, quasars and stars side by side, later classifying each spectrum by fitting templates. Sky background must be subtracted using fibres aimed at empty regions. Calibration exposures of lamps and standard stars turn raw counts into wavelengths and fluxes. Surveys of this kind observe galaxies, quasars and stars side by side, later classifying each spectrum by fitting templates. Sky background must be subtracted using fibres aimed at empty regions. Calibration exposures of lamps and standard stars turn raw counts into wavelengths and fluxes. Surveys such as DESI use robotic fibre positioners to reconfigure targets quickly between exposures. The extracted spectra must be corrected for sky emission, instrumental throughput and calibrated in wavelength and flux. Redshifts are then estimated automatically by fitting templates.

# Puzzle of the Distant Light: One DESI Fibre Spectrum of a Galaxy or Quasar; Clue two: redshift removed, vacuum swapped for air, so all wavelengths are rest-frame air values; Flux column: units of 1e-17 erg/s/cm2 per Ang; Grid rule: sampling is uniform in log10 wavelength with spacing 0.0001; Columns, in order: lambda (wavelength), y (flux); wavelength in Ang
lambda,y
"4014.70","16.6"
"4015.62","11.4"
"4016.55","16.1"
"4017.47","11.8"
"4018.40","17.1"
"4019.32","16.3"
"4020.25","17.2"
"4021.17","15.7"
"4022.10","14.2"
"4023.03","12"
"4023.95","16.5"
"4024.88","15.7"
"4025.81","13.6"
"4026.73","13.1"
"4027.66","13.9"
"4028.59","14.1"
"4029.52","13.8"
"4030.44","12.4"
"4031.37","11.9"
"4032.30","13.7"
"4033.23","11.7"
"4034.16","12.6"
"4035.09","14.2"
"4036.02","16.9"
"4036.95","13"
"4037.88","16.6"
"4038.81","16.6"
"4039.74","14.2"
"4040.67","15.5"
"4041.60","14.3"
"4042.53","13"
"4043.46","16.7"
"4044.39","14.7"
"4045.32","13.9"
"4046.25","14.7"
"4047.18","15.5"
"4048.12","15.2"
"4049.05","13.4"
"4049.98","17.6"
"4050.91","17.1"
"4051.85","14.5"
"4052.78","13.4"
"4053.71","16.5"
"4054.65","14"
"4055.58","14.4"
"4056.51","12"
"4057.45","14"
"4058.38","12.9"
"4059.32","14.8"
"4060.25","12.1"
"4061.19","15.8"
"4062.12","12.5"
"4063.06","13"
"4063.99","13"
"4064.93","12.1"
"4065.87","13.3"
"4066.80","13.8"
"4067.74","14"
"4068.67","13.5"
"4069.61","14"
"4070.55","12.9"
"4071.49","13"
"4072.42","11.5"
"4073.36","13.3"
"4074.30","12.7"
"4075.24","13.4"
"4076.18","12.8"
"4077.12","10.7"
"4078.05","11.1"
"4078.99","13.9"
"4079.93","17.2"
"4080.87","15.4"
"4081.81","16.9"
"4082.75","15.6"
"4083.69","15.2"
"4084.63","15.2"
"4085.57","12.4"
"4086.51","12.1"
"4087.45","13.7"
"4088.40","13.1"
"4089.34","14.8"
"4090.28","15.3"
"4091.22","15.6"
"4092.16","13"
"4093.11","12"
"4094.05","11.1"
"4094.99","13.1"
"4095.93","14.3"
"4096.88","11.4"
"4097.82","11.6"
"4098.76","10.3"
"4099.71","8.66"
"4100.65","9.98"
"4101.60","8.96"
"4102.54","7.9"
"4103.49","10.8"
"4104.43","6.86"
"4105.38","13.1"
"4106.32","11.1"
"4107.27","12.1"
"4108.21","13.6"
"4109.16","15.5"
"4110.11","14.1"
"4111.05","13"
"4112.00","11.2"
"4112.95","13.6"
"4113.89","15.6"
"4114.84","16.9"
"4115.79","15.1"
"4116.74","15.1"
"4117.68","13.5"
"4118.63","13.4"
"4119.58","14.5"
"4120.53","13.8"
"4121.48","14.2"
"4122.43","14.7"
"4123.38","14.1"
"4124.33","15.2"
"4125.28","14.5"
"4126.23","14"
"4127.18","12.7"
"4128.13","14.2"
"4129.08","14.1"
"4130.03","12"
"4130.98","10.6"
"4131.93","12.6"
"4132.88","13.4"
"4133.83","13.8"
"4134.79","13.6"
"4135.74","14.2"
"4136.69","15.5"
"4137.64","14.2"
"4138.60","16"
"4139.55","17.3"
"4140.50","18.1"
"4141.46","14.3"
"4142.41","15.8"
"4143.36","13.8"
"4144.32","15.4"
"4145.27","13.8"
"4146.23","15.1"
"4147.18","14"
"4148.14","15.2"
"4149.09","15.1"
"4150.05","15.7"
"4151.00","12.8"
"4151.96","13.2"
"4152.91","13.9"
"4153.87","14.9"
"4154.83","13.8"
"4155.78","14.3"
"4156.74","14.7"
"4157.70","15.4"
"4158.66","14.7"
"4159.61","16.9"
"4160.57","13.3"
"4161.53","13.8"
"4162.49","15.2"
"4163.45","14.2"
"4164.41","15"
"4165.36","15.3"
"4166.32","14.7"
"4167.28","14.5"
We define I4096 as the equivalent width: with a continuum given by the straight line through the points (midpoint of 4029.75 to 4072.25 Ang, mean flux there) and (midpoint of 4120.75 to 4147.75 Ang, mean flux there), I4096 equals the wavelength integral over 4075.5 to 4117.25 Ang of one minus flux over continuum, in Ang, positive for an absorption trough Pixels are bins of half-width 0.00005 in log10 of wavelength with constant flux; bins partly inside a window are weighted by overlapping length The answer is 3.6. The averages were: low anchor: 14.1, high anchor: 14.3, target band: 13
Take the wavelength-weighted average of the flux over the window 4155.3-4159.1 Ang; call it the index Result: 14.8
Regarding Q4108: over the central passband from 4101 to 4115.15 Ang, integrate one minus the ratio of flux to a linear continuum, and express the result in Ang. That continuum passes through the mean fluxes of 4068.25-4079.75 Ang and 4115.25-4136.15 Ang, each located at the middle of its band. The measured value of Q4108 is 1.3 Ang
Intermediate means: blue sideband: 12.8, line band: 12.2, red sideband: 13.8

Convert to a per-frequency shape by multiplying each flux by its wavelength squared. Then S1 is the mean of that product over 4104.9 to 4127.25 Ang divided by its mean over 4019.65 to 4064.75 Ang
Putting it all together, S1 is 1.0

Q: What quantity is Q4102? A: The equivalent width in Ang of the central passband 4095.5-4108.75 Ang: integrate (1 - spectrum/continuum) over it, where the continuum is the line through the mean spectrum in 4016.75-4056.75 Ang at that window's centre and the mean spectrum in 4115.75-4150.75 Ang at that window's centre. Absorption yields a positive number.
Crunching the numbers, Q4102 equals 3.4 Ang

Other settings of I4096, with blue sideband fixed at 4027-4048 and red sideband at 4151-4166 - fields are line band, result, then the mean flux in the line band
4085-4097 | 0.9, 13.3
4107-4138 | 1.2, 13.9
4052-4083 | 1.5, 13.6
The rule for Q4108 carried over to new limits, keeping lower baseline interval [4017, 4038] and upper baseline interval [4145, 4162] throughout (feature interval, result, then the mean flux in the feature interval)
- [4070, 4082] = 0.80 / 13.4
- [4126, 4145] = 0.22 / 14.3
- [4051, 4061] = 0.17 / 14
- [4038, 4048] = -0.51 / 15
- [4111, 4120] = 0.10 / 14.2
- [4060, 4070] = 0.63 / 13.4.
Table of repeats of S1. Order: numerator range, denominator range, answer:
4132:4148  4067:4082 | 1.14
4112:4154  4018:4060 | 1.03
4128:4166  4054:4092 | 1.10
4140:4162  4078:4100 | 1.12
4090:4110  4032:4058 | 0.82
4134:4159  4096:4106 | 1.49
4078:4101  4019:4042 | 0.96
